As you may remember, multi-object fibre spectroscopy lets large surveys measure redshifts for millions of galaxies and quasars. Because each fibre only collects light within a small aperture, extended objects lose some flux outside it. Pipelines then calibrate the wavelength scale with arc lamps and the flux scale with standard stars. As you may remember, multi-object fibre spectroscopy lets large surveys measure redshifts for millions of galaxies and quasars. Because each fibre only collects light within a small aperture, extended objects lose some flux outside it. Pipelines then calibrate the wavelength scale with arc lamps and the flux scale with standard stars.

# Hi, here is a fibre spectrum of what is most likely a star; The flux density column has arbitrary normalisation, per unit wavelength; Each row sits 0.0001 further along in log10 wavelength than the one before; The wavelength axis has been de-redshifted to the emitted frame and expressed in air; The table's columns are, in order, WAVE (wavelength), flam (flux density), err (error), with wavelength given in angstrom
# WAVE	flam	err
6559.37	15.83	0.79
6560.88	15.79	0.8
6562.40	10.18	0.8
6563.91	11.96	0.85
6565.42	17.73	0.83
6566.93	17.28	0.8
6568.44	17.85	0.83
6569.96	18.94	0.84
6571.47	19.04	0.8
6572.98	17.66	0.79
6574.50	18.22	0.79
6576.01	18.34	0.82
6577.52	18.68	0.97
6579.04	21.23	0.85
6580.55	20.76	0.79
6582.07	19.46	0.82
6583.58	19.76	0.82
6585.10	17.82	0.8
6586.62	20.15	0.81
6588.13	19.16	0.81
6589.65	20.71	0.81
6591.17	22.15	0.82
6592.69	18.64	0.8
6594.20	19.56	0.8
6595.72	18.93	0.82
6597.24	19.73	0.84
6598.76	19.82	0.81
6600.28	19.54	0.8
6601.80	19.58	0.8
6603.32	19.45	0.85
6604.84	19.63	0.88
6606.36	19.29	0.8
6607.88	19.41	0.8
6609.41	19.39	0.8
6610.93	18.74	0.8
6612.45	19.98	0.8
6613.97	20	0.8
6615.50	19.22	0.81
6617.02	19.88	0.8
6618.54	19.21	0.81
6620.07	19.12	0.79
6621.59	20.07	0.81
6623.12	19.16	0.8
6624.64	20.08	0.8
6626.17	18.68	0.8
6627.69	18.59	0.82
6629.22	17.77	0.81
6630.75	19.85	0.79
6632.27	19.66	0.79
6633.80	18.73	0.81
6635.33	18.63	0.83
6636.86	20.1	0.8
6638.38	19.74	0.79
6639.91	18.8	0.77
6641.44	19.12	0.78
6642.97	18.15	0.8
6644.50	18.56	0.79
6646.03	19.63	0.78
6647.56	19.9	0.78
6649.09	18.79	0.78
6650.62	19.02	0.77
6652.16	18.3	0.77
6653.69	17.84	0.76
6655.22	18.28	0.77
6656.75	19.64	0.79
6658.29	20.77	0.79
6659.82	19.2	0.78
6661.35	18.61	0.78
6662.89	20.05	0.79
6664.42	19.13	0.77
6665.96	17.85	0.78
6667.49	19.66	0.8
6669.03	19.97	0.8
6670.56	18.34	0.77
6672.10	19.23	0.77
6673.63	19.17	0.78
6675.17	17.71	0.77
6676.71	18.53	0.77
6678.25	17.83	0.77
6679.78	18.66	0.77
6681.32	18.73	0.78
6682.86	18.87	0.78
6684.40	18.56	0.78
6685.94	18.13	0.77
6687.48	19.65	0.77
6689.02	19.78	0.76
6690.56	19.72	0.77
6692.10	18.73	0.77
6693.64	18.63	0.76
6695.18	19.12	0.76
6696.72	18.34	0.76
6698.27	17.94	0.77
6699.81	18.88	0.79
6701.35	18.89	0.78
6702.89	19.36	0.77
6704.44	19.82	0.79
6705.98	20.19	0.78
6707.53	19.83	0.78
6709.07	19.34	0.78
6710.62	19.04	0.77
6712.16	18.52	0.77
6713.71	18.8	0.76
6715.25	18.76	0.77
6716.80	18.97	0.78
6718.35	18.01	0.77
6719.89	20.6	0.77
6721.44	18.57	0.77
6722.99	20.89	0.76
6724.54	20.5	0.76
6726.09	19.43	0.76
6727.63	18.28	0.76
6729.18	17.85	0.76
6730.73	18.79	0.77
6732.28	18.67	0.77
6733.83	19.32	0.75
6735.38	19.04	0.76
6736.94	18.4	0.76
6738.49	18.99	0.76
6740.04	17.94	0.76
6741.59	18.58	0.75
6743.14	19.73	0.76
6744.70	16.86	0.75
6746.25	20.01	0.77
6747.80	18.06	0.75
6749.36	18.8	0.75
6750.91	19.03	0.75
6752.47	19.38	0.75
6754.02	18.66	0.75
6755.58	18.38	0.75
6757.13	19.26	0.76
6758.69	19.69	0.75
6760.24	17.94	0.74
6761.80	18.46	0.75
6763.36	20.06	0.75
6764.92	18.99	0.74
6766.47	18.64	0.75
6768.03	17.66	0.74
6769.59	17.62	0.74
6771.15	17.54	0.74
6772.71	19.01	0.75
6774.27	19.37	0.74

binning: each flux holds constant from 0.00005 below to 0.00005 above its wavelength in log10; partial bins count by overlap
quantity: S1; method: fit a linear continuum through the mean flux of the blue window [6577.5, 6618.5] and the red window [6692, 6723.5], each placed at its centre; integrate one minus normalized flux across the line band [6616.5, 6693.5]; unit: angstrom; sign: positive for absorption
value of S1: 1.33 angstrom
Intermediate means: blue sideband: 19.7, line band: 19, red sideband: 19.1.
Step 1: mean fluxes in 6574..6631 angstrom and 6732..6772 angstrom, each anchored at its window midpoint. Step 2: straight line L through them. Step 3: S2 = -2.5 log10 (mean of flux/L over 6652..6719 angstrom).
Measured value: 0.00 mag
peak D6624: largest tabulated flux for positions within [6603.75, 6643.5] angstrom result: 20.1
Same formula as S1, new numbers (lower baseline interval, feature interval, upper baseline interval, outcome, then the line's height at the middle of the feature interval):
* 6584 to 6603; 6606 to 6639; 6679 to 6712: 0.24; 19.5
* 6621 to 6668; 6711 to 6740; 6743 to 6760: -0.14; 18.9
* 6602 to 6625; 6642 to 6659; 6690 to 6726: 0.35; 19.4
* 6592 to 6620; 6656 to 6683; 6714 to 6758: 0.26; 19.2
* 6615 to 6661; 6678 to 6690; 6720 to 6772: 0.11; 19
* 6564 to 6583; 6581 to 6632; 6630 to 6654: -1.85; 18.8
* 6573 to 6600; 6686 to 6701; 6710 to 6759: 0.13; 19.1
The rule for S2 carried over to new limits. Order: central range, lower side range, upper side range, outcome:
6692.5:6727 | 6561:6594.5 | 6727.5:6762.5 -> -0.03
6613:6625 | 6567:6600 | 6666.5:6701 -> -0.02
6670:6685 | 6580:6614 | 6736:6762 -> 0.03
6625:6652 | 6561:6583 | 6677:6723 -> -0.04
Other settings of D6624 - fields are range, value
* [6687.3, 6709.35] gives 20.19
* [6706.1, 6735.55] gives 20.89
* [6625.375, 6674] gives 20.77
